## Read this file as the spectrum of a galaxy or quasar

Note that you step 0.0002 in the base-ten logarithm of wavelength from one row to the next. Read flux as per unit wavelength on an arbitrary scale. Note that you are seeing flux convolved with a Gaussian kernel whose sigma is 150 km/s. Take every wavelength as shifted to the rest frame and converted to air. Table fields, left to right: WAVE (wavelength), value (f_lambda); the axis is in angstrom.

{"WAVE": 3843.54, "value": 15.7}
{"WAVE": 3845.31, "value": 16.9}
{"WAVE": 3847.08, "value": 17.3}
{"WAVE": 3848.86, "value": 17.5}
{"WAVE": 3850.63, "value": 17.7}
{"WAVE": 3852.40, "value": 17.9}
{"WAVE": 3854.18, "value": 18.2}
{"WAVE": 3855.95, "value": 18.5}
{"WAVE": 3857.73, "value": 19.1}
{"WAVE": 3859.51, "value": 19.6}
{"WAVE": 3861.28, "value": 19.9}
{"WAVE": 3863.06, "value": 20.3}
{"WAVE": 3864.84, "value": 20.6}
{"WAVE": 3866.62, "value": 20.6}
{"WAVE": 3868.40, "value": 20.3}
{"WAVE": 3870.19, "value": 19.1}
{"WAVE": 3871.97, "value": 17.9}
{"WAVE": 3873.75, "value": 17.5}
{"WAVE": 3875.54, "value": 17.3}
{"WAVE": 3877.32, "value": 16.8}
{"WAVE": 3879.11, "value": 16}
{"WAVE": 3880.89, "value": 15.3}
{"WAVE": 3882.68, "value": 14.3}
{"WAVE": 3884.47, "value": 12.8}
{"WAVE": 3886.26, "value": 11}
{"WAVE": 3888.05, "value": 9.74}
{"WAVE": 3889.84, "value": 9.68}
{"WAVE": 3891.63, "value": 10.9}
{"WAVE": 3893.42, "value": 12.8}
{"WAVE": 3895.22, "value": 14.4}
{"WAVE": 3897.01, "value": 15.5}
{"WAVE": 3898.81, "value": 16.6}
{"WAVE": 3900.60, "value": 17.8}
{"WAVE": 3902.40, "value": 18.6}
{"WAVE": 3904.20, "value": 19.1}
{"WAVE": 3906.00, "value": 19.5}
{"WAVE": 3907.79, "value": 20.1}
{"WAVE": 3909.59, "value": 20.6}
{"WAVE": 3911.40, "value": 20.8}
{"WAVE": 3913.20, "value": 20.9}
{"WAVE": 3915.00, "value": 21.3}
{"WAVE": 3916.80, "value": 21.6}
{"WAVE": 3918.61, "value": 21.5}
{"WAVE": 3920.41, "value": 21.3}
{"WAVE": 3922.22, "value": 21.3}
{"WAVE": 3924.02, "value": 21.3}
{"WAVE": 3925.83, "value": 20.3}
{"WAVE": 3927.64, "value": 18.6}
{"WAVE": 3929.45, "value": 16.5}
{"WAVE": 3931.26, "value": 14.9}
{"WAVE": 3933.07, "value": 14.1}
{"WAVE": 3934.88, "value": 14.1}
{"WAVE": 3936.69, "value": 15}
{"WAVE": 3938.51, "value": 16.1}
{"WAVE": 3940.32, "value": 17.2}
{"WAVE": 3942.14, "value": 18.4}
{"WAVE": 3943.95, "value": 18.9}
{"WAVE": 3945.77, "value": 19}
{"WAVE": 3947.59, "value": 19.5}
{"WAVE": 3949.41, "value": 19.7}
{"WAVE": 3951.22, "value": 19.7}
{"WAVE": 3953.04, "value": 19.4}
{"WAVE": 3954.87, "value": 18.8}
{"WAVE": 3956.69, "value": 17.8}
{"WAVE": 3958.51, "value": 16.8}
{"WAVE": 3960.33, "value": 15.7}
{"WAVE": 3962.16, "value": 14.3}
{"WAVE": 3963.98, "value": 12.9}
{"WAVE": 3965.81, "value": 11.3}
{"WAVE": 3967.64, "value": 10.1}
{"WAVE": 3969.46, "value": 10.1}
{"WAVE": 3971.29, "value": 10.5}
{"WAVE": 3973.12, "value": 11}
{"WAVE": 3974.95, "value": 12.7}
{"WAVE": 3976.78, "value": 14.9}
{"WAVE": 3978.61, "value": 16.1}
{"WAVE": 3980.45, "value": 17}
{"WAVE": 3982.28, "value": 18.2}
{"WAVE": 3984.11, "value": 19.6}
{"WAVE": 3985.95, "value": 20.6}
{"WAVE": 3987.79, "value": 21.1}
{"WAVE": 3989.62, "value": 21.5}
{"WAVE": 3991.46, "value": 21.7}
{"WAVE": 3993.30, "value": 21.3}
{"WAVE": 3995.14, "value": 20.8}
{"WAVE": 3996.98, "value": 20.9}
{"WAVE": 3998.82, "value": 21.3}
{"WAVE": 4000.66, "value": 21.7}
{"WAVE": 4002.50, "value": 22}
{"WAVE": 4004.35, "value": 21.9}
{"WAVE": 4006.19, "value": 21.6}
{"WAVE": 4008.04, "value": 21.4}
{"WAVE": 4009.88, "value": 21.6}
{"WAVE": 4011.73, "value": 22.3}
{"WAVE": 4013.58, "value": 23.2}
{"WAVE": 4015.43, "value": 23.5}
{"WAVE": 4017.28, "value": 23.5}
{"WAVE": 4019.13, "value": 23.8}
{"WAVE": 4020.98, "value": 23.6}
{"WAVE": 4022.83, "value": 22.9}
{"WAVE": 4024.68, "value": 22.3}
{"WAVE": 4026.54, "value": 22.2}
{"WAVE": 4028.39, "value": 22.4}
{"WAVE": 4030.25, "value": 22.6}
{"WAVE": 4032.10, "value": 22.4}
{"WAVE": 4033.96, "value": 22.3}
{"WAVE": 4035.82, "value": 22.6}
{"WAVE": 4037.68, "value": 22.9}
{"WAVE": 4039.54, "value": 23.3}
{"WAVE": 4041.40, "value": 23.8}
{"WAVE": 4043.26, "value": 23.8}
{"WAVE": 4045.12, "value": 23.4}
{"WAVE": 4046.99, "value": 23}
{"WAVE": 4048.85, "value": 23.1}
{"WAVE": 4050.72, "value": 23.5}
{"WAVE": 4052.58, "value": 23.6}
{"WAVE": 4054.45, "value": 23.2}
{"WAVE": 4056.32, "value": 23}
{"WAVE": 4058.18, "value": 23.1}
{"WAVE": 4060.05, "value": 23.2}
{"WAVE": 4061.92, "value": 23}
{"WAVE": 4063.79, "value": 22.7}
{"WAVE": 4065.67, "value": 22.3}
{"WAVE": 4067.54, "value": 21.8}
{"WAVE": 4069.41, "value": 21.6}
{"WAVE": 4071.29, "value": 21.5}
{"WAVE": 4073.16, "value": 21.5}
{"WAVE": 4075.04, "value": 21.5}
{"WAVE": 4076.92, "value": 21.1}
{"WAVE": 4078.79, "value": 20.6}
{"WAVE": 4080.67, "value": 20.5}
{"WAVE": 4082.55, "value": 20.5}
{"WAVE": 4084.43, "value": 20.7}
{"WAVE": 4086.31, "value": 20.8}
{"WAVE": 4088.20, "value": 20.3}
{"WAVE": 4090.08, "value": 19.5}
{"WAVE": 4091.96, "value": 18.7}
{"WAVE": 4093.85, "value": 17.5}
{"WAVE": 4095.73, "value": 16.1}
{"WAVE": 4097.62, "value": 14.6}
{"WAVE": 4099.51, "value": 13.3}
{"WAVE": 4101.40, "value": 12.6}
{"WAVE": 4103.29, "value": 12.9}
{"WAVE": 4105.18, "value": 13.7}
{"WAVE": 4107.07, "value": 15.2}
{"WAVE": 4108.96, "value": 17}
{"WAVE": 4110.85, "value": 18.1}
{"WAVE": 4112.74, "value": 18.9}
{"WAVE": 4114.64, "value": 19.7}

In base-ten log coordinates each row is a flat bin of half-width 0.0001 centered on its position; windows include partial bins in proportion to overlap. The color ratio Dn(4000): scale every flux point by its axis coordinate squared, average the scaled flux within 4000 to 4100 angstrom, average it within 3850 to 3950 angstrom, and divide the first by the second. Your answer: 1.33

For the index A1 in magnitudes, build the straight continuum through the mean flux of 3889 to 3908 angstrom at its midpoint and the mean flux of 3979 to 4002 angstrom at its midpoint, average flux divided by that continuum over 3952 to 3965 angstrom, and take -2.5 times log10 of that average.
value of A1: 0.14 mag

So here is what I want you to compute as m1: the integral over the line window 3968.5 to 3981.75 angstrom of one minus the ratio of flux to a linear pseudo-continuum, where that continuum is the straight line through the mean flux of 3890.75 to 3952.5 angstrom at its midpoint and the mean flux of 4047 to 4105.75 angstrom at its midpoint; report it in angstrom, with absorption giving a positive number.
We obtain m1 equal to 3.90 angstrom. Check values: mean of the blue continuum 18.2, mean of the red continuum 20.1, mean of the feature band 13.3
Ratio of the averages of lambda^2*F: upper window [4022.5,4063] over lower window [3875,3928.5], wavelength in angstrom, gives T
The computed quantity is 1.43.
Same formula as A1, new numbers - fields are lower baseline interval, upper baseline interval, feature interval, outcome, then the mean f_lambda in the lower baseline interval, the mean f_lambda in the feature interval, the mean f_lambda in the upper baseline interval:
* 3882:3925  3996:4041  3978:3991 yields 0.087 mag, 17.3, 19.3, 22.4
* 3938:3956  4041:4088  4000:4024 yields -0.095 mag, 18.7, 22.5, 22.2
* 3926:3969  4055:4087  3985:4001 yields -0.152 mag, 16.5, 21.2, 21.8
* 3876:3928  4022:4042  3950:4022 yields 0.122 mag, 17.3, 18.6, 22.7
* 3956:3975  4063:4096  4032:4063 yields -0.247 mag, 13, 23.1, 20.6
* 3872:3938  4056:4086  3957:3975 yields 0.419 mag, 17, 12.7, 21.7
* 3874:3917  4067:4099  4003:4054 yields -0.211 mag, 16.3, 22.8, 19.8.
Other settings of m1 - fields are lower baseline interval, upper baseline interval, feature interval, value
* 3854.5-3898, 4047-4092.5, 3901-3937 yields -3.43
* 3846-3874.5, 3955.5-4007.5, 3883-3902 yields 5.31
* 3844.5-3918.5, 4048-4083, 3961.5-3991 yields 6.94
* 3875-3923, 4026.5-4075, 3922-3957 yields 0.98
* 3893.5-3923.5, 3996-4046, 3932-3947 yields 2.64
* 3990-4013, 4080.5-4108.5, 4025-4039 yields -1.69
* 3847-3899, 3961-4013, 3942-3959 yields -1.38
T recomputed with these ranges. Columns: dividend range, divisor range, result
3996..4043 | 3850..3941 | 1.37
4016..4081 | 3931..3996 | 1.41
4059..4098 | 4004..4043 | 0.93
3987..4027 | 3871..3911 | 1.49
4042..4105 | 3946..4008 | 1.21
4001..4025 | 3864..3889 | 1.48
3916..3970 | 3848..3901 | 1.08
